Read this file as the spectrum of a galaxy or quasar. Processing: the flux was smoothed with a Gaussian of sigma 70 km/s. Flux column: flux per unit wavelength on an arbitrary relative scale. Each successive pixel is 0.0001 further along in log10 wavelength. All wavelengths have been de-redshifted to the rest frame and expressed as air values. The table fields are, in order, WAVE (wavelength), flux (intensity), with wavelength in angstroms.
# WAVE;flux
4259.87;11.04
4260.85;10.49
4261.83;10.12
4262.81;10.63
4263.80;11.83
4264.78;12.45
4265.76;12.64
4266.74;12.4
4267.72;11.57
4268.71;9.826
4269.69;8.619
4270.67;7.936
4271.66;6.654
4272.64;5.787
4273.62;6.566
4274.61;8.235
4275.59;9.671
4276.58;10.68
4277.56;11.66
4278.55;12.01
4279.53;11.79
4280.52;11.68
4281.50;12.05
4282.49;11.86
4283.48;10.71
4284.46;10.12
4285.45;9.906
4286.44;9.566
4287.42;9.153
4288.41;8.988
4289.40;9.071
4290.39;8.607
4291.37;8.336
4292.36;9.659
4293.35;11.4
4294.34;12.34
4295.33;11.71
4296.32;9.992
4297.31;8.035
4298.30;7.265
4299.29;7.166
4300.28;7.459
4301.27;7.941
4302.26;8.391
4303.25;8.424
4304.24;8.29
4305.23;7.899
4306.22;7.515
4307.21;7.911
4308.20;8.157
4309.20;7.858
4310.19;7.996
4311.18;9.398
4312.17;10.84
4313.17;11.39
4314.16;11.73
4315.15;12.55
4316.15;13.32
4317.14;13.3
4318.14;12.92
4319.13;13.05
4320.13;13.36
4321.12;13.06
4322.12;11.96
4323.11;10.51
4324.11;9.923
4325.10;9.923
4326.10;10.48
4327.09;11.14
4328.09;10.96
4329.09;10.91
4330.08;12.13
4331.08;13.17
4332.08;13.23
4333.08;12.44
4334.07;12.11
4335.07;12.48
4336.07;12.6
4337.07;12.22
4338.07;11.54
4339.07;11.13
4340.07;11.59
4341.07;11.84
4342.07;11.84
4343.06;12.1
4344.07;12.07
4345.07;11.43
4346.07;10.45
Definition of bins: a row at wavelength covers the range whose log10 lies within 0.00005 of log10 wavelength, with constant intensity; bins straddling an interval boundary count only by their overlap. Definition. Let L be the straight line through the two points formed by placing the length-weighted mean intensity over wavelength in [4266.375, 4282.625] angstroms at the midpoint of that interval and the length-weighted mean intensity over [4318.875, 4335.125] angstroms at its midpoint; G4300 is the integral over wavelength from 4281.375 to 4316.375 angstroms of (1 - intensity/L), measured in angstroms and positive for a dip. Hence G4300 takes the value 4.1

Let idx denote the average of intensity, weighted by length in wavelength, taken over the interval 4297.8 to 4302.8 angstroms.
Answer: 7.65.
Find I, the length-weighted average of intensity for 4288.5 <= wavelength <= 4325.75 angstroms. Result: 9.96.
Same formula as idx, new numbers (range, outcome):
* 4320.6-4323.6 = 11.9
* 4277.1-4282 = 11.8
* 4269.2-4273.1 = 7.26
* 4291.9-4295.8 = 11.3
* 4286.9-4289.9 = 9.07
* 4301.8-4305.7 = 8.26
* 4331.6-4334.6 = 12.6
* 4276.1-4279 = 11.4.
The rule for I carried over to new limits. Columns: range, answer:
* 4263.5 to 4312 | 9.49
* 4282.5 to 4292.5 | 9.52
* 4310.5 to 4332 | 11.7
